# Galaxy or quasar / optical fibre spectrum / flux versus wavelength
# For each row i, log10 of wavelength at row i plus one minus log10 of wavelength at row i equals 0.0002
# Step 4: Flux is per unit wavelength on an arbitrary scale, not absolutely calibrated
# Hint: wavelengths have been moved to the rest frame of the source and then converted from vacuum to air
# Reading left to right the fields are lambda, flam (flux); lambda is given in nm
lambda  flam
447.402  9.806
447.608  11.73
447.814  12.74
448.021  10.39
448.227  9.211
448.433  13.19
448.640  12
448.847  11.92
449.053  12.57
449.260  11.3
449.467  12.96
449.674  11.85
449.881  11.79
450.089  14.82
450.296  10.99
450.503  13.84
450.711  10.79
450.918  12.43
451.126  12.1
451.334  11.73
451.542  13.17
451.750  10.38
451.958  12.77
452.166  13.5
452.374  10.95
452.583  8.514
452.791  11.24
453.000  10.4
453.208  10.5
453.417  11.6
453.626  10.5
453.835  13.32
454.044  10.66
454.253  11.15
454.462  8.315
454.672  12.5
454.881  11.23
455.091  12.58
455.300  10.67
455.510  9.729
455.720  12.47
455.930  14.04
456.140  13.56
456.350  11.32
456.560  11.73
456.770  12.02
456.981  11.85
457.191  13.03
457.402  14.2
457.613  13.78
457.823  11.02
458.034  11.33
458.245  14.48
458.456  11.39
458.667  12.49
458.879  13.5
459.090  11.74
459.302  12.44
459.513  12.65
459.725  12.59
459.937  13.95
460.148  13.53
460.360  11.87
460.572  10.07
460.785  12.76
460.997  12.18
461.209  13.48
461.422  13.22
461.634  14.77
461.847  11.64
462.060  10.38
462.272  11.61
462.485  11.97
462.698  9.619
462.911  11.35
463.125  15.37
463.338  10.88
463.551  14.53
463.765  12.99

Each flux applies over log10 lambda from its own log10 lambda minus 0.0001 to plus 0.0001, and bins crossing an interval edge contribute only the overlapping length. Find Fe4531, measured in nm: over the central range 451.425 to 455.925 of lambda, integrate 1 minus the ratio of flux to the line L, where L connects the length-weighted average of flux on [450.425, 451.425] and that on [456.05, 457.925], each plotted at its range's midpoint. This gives 0.36 nm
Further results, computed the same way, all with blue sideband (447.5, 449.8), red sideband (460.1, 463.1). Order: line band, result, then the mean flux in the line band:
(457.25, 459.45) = -0.115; 12.6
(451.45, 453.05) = 0.067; 11.4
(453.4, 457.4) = 0.063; 11.8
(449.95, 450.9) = -0.058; 12.6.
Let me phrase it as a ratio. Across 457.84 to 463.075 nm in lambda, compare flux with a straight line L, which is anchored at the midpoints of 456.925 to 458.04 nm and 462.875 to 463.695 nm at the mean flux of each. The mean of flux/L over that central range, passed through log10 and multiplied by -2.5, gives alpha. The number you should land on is 0.05 mag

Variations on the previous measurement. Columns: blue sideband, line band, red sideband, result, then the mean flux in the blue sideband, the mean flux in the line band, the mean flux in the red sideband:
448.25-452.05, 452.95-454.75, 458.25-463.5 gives 0.118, 12.2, 11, 12.4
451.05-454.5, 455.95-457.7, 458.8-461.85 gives -0.060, 11.3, 12.7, 12.7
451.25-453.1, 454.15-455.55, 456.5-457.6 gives 0.111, 11.4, 10.9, 12.7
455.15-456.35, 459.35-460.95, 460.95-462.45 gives -0.011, 12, 12.5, 12.5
